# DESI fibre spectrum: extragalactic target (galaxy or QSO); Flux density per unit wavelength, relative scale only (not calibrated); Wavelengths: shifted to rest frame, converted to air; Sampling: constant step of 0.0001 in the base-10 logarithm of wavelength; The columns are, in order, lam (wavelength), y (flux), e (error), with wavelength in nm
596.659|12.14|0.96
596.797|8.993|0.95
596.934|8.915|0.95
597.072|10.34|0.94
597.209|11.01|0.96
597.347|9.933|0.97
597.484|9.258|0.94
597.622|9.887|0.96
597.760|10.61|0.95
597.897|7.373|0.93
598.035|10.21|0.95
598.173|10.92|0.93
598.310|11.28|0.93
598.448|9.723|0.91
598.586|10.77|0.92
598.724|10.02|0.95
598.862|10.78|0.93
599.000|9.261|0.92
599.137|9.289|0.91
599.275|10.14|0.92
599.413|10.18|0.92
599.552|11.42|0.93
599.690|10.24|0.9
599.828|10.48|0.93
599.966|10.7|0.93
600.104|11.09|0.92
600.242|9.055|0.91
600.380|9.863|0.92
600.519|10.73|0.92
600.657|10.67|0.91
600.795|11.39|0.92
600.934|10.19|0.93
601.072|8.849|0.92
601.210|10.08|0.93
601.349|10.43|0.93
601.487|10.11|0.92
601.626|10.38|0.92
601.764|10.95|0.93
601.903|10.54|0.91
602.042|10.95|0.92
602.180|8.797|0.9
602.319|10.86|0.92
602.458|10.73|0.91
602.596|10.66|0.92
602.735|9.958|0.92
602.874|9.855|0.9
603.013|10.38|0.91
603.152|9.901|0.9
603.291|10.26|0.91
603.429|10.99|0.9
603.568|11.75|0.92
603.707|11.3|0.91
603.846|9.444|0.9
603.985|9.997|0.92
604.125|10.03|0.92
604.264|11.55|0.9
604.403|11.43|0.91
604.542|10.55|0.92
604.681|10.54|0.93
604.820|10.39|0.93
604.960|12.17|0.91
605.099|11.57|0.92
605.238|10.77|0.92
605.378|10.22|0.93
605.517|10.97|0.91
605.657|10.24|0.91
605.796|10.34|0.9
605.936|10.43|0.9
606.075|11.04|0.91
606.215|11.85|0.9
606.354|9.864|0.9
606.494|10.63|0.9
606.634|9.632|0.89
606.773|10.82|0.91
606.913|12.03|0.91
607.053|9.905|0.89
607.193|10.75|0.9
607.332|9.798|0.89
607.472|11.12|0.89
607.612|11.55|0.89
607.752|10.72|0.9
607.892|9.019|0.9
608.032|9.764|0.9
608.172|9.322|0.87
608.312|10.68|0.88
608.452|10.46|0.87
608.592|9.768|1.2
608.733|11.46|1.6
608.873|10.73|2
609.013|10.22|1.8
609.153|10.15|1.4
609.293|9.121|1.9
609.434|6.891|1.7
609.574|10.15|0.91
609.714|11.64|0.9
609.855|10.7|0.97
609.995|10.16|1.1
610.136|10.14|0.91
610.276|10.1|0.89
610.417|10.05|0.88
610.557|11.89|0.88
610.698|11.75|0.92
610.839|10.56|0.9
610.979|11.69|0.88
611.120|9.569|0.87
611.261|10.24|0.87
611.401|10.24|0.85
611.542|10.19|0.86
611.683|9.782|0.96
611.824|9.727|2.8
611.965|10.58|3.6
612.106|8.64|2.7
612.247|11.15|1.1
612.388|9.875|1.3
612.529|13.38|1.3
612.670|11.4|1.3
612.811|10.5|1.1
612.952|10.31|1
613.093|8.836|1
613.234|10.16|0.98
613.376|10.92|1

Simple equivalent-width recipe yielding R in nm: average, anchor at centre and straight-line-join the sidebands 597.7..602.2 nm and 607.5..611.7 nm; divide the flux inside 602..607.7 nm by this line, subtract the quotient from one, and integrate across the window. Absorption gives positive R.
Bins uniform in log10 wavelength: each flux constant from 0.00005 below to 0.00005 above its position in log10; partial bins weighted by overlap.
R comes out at -0.20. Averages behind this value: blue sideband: 10.2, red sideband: 10.3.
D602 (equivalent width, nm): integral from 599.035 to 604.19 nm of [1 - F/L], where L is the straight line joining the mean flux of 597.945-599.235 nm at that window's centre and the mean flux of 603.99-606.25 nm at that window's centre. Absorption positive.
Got 0.08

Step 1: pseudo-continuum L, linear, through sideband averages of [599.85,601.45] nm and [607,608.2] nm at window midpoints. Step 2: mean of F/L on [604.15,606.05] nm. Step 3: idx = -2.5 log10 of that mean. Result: -0.06 mag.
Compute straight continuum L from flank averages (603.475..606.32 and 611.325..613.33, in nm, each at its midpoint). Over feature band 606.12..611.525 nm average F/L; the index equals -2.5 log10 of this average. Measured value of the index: 0.018 mag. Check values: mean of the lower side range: 10.8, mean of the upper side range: 10.3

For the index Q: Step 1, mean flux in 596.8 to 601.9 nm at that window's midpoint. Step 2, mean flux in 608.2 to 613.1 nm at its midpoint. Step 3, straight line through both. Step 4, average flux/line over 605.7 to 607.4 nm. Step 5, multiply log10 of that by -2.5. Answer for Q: -0.03 mag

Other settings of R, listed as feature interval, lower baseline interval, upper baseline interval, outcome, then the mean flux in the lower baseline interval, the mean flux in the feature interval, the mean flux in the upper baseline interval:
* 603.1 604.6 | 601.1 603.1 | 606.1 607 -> -0.02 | 10.3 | 10.7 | 10.8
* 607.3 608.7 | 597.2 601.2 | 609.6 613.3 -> 0.02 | 10.2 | 10.3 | 10.5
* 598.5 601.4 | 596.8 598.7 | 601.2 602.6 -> -0.02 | 9.98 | 10.3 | 10.4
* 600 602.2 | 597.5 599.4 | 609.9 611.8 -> -0.04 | 10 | 10.3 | 10.5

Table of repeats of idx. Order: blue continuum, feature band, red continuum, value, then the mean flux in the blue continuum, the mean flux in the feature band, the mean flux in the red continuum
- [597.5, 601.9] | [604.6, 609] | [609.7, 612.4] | -0.03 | 10.2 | 10.6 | 10.4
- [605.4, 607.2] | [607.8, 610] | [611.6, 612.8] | 0.06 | 10.6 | 10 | 10.6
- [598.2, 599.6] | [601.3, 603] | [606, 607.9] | 0.01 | 10.3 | 10.4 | 10.7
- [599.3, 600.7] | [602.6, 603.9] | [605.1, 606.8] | 0.01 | 10.4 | 10.5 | 10.6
